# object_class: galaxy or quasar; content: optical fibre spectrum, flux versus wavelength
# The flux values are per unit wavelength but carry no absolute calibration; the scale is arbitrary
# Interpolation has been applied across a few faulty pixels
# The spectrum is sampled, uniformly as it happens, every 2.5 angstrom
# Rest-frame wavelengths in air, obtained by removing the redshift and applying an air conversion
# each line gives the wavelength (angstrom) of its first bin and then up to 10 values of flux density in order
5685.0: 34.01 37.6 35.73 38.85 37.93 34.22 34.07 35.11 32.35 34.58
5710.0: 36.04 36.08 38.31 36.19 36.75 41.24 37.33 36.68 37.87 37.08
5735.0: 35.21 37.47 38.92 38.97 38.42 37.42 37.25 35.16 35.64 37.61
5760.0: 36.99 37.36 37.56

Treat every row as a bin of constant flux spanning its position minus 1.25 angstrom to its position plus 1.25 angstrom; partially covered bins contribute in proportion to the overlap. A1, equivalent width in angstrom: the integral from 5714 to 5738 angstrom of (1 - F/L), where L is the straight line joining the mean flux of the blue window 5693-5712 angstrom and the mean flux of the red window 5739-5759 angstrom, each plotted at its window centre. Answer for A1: -0.76 angstrom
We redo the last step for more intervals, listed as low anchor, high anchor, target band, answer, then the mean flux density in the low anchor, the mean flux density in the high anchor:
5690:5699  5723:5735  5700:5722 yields 0.7 angstrom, 36.7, 37.3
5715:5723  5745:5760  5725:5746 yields -0.1 angstrom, 37.8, 36.8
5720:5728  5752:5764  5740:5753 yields -0.2 angstrom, 38.3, 36.7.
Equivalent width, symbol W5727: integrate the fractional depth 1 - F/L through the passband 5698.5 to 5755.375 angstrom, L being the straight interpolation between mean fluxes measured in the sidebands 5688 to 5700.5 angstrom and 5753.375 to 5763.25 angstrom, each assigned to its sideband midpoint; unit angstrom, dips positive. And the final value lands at -0.2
